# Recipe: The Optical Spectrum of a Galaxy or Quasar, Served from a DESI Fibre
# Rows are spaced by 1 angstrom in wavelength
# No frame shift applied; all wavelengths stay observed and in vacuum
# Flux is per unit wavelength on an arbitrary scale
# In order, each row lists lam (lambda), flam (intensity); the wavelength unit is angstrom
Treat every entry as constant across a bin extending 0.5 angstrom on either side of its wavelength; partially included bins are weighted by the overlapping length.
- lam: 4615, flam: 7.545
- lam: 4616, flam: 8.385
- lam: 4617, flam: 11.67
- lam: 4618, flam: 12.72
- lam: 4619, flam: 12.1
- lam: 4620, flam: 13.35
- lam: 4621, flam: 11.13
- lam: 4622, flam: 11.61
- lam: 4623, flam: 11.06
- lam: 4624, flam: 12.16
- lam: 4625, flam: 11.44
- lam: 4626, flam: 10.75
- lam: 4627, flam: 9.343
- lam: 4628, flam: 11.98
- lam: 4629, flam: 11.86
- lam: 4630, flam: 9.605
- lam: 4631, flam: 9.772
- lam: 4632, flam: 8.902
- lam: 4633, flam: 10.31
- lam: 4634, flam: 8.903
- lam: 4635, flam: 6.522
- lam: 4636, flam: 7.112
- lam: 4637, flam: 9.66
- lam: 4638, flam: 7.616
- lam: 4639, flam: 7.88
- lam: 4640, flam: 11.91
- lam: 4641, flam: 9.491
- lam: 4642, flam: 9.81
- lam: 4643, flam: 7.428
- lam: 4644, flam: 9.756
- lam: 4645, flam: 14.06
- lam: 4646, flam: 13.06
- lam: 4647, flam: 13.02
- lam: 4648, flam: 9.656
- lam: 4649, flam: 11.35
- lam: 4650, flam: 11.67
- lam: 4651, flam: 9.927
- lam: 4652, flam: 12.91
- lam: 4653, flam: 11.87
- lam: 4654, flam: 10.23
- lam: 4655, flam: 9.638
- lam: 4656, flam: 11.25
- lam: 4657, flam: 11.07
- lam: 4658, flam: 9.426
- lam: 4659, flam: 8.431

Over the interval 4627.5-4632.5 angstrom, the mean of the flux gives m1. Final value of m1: 10.4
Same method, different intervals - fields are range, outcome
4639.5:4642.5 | 10.4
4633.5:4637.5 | 8.05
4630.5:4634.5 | 9.47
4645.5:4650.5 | 11.8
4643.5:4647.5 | 12.5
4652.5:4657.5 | 10.8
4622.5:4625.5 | 11.6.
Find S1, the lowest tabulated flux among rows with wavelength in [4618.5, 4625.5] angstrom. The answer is 11.06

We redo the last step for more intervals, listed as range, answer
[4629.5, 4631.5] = 9.605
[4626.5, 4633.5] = 8.902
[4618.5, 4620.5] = 12.1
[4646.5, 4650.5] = 9.656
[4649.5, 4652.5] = 9.927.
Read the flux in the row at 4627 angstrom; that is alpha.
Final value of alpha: 9.343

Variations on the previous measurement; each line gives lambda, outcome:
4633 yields 10.31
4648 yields 9.656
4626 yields 10.75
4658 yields 9.426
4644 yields 9.756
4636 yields 7.112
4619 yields 12.1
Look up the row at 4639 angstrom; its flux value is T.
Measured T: 7.88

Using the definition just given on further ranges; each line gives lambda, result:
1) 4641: 9.491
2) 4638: 7.616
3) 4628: 11.98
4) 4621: 11.13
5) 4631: 9.772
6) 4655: 9.638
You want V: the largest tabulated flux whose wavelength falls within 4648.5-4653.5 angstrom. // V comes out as 12.91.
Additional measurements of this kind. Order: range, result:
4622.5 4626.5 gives 12.16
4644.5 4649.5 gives 14.06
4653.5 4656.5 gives 11.25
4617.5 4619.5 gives 12.72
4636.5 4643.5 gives 11.91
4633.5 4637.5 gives 9.66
